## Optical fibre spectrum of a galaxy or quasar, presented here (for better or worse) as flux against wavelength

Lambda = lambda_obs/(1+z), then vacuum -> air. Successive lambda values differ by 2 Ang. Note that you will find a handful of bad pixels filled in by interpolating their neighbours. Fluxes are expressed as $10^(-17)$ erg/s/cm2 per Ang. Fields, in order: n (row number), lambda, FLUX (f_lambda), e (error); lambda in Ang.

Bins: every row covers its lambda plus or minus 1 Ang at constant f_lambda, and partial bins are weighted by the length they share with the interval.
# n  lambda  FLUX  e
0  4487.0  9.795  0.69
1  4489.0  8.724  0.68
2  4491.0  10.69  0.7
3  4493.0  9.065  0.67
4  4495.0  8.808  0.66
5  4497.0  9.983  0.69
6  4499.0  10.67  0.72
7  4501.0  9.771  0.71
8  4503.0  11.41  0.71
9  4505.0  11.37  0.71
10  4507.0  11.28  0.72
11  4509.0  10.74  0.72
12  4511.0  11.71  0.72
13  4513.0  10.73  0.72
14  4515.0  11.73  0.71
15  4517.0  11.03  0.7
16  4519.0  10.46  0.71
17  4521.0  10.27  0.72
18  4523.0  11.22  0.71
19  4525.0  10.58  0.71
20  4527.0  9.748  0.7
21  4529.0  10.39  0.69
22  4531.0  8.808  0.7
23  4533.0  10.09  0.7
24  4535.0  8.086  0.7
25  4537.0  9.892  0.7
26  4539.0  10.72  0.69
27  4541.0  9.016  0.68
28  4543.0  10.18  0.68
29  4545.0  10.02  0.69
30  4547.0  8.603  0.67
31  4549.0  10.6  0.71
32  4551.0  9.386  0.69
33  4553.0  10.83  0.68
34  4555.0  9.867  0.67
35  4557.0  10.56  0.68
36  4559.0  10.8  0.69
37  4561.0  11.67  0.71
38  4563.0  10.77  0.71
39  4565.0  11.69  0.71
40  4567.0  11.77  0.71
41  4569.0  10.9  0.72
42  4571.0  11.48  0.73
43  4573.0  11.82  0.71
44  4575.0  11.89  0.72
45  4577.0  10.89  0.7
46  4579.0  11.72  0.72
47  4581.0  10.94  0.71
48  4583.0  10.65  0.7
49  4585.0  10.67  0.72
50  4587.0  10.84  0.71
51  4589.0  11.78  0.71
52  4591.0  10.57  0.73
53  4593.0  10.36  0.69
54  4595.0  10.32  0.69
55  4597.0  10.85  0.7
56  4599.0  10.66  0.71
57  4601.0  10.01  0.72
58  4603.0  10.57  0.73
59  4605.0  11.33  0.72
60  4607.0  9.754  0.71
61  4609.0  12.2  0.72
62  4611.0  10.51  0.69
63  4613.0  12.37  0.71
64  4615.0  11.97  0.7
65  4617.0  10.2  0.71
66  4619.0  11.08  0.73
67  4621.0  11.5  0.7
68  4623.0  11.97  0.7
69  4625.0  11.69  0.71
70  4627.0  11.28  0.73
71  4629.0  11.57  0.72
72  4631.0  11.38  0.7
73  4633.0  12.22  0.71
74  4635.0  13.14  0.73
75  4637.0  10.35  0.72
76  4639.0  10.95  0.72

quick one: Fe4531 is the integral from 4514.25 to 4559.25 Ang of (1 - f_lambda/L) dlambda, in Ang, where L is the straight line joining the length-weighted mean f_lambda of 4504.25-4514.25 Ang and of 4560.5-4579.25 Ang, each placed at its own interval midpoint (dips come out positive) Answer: 4.7 Ang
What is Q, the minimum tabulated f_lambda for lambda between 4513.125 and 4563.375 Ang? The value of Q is 8.086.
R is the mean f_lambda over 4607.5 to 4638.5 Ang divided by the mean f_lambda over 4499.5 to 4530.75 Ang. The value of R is 1.07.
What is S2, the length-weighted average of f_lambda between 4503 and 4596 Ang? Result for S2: 10.6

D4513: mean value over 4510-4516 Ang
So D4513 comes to 11.4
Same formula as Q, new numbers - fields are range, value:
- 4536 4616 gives 8.603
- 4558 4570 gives 10.77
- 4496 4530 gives 9.748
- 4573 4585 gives 10.65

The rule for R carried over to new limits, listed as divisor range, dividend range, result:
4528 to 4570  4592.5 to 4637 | 1.10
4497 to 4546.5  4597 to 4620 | 1.06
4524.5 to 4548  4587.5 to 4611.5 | 1.11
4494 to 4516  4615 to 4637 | 1.08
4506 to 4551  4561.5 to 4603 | 1.08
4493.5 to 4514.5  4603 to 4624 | 1.06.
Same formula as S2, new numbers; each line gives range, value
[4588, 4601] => 10.7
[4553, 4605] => 11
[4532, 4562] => 10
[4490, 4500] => 9.84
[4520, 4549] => 9.86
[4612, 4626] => 11.5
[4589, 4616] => 10.9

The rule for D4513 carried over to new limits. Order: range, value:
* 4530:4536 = 8.99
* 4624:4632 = 11.5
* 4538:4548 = 9.71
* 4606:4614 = 11.2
